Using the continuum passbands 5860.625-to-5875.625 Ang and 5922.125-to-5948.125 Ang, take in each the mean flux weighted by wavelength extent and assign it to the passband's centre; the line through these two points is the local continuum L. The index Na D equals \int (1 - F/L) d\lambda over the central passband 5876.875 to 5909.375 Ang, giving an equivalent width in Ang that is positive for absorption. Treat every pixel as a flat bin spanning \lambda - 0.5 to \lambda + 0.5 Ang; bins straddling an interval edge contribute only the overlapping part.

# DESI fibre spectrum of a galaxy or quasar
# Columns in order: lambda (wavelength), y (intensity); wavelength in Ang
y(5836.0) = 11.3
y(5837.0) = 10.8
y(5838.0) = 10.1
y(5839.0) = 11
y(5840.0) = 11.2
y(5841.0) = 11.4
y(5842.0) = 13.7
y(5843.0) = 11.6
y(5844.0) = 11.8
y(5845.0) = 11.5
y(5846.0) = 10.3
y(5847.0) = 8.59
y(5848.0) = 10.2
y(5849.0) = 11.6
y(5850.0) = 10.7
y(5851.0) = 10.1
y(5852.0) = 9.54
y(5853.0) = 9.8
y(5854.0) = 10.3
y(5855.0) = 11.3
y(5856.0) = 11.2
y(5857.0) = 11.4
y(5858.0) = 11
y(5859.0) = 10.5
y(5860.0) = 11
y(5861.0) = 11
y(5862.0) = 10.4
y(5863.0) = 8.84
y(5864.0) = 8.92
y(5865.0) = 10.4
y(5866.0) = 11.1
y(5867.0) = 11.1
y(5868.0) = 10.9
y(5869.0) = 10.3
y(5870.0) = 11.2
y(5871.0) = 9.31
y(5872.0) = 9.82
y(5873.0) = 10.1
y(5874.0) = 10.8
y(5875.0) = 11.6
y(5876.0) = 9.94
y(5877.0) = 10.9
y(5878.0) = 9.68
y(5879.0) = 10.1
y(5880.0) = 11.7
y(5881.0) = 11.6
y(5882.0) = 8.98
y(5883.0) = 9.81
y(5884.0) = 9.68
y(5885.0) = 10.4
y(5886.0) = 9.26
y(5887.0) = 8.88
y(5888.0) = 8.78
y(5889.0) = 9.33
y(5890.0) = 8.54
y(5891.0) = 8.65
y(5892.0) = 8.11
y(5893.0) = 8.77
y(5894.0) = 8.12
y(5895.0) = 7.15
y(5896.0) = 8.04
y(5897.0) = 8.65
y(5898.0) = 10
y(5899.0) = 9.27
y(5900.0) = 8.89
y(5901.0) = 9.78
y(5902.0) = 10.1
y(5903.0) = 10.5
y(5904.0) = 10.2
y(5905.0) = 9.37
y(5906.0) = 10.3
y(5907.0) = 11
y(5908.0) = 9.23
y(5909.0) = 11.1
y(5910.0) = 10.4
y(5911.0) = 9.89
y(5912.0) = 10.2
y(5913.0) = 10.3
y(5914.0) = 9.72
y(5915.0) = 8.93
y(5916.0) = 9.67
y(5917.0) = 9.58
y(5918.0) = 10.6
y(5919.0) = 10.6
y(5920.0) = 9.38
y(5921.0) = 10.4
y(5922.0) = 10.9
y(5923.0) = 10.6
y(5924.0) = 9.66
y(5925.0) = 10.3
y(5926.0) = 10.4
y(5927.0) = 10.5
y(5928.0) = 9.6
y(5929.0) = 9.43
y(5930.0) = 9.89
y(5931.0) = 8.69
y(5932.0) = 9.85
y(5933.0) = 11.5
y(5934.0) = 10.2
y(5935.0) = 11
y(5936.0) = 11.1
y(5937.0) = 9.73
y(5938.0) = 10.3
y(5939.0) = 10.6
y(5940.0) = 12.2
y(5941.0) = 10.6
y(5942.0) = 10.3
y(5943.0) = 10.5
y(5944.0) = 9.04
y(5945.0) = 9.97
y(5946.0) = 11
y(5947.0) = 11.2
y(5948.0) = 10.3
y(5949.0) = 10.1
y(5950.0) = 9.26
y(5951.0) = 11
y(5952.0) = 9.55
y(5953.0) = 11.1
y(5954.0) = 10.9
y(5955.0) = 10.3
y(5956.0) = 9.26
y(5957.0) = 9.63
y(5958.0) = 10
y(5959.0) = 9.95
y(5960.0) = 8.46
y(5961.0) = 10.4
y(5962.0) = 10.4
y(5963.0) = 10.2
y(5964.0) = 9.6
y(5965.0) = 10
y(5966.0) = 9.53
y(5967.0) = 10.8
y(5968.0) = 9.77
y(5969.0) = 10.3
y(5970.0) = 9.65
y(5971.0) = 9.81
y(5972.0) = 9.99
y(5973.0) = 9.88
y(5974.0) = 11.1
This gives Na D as 2.6 Ang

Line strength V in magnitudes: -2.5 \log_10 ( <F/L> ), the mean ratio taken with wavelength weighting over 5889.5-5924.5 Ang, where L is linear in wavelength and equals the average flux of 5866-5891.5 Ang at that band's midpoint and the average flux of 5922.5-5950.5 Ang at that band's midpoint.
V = 0.06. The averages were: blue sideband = 10.1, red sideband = 10.3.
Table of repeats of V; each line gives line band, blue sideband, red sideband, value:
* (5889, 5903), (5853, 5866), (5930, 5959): 0.18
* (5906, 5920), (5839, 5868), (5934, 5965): 0.04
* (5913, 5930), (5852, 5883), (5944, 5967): 0.02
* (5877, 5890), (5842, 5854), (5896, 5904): 0.01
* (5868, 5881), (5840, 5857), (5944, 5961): 0.02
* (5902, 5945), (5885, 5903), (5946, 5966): -0.08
